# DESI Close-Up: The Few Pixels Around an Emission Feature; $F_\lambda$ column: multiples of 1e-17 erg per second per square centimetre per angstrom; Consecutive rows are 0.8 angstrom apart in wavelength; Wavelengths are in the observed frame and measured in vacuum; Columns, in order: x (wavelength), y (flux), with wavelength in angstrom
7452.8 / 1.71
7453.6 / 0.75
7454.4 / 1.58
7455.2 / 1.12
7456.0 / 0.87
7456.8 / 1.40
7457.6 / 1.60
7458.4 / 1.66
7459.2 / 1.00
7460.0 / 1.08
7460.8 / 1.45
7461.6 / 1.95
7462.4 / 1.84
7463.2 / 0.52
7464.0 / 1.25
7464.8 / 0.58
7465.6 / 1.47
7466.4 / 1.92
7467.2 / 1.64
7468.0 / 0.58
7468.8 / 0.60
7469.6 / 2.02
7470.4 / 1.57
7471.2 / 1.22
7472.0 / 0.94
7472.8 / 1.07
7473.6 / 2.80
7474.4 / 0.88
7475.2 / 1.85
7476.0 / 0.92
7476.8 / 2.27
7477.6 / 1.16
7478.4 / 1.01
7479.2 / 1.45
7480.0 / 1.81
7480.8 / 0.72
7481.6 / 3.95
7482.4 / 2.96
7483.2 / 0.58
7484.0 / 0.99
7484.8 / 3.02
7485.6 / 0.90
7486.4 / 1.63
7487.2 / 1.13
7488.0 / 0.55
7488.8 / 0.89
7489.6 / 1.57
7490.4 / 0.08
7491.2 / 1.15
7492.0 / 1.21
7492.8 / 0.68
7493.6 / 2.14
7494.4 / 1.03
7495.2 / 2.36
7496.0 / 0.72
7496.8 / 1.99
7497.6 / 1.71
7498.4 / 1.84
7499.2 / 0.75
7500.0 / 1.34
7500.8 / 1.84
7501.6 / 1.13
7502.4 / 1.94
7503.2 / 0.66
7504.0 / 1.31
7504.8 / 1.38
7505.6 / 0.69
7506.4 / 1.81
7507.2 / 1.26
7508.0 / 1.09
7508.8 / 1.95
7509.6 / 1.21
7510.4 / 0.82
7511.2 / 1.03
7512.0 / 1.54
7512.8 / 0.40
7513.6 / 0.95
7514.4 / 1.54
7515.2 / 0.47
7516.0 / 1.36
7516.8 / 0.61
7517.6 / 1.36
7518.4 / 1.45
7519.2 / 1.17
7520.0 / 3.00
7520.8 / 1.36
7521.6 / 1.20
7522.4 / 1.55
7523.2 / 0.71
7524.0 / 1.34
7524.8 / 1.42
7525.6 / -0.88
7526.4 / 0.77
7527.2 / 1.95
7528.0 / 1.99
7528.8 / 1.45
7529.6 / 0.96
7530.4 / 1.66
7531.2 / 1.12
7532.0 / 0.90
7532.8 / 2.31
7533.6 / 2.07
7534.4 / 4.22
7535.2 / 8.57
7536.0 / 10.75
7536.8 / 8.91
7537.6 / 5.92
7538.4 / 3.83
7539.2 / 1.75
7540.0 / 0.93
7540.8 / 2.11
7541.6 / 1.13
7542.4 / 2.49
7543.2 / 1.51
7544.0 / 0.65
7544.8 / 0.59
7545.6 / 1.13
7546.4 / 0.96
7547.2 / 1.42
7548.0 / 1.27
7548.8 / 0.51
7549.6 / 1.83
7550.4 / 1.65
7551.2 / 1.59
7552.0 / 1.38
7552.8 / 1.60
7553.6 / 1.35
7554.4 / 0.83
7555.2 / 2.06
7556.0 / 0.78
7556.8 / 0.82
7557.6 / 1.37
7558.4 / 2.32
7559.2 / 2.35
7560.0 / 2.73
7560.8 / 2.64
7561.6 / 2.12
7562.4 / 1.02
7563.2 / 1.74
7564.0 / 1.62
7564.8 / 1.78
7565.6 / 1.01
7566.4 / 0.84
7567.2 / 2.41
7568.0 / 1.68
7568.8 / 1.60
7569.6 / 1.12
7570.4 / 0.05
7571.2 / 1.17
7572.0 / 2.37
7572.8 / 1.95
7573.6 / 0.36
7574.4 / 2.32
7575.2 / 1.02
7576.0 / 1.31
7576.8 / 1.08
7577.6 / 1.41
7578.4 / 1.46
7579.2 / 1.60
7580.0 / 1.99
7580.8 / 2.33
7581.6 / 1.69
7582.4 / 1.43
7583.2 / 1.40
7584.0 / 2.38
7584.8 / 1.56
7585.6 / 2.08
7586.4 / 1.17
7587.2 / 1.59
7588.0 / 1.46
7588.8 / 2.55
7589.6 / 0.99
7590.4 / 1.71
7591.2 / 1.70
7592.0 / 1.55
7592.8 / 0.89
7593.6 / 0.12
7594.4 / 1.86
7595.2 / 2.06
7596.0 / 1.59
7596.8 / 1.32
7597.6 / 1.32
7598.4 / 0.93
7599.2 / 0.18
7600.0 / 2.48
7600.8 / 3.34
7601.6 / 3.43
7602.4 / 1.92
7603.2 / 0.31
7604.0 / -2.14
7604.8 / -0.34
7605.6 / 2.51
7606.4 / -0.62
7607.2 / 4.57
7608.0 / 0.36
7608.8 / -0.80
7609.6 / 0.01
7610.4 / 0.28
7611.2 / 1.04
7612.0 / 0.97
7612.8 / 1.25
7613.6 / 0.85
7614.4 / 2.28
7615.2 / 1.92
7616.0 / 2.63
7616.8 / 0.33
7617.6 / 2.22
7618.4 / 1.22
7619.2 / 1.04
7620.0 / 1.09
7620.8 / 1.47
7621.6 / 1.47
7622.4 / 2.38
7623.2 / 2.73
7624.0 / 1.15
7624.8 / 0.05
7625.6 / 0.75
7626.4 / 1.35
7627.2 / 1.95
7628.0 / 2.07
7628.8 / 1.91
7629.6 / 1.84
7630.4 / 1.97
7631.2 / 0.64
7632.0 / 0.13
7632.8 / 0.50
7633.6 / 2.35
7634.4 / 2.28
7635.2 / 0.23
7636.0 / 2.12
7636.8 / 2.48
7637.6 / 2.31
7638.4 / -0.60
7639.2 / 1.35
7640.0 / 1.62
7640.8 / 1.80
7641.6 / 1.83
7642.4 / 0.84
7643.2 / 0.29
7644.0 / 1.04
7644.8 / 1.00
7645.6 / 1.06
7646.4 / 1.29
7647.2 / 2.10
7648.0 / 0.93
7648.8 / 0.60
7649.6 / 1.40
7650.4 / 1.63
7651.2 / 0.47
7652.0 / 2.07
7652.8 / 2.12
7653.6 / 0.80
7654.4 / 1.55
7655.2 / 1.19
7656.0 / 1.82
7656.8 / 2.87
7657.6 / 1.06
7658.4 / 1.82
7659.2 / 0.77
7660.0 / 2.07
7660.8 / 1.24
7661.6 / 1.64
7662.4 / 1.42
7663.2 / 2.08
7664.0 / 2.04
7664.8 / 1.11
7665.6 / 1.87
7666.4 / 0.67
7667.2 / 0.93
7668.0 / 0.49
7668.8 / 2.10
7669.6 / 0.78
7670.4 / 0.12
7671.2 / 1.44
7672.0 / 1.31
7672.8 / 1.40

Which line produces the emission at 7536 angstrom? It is H-alpha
